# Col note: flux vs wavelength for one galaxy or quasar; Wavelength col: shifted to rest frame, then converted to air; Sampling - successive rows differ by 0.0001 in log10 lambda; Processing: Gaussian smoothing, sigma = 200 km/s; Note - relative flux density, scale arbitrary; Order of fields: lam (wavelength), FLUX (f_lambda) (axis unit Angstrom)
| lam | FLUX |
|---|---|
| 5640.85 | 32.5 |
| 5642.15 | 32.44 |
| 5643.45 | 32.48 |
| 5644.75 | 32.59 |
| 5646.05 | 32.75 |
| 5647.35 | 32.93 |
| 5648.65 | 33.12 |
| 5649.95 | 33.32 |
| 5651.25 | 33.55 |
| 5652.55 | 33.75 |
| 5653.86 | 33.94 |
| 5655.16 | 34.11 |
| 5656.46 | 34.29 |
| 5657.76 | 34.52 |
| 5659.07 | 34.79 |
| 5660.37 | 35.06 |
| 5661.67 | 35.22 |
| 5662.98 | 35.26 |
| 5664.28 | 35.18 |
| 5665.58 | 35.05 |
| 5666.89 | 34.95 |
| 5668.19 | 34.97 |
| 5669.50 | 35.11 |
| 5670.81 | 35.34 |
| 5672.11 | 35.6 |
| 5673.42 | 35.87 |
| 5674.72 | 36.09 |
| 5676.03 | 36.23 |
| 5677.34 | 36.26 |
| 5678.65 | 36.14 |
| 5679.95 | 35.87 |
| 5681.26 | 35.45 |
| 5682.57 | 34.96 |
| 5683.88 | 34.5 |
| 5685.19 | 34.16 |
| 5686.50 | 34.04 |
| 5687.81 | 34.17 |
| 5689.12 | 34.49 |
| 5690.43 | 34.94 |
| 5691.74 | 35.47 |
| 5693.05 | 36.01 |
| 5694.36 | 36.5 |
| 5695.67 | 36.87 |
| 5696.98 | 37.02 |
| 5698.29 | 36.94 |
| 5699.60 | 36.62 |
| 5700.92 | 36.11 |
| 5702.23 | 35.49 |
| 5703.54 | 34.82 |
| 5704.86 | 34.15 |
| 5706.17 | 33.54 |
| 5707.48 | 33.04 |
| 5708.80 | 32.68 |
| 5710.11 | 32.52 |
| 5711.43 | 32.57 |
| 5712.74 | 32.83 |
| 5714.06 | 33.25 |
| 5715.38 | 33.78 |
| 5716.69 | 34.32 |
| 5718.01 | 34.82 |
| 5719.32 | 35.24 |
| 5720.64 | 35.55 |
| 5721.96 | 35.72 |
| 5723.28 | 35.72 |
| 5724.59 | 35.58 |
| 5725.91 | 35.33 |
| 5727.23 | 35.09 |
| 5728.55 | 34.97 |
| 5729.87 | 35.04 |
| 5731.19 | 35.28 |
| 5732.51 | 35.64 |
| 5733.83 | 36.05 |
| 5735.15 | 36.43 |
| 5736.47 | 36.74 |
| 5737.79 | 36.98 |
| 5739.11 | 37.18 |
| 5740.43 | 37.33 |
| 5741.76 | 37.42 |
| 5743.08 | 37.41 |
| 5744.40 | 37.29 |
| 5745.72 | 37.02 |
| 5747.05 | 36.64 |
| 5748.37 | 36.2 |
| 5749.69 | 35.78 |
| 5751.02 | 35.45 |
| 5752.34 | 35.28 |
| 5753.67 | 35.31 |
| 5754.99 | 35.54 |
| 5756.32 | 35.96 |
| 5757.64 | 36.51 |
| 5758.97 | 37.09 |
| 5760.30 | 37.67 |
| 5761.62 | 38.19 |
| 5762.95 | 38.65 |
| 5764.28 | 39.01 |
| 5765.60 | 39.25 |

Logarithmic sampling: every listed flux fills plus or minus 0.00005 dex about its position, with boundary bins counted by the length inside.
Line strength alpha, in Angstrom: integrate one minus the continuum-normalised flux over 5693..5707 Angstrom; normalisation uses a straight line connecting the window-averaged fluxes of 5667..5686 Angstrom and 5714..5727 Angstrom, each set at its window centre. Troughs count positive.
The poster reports -0.2 Angstrom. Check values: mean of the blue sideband 35.4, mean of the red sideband 35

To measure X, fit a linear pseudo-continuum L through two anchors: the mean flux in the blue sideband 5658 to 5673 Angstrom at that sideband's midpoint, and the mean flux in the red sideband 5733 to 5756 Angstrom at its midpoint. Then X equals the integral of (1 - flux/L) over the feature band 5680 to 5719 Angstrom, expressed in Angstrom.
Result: 1.1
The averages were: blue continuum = 35.1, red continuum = 36.5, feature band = 34.7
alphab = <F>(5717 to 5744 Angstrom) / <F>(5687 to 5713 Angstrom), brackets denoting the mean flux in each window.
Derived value 1.03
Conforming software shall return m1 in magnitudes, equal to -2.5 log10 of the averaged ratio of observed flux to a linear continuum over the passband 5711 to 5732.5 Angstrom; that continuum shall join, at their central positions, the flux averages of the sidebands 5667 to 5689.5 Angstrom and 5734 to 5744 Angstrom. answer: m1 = 0.05 mag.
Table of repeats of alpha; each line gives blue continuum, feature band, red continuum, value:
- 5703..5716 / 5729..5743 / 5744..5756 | -0.54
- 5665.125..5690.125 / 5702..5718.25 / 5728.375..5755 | 0.98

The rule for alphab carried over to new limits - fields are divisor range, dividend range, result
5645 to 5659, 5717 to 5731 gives 1.05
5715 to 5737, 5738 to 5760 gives 1.03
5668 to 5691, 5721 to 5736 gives 1.01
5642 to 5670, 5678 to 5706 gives 1.04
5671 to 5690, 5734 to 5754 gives 1.04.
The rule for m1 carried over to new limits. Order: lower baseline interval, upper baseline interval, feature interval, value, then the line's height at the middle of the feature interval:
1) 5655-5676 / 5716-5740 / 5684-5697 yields 0.00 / 35.4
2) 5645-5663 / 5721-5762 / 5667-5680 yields -0.04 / 34.5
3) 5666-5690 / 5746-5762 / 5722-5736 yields 0.01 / 35.9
